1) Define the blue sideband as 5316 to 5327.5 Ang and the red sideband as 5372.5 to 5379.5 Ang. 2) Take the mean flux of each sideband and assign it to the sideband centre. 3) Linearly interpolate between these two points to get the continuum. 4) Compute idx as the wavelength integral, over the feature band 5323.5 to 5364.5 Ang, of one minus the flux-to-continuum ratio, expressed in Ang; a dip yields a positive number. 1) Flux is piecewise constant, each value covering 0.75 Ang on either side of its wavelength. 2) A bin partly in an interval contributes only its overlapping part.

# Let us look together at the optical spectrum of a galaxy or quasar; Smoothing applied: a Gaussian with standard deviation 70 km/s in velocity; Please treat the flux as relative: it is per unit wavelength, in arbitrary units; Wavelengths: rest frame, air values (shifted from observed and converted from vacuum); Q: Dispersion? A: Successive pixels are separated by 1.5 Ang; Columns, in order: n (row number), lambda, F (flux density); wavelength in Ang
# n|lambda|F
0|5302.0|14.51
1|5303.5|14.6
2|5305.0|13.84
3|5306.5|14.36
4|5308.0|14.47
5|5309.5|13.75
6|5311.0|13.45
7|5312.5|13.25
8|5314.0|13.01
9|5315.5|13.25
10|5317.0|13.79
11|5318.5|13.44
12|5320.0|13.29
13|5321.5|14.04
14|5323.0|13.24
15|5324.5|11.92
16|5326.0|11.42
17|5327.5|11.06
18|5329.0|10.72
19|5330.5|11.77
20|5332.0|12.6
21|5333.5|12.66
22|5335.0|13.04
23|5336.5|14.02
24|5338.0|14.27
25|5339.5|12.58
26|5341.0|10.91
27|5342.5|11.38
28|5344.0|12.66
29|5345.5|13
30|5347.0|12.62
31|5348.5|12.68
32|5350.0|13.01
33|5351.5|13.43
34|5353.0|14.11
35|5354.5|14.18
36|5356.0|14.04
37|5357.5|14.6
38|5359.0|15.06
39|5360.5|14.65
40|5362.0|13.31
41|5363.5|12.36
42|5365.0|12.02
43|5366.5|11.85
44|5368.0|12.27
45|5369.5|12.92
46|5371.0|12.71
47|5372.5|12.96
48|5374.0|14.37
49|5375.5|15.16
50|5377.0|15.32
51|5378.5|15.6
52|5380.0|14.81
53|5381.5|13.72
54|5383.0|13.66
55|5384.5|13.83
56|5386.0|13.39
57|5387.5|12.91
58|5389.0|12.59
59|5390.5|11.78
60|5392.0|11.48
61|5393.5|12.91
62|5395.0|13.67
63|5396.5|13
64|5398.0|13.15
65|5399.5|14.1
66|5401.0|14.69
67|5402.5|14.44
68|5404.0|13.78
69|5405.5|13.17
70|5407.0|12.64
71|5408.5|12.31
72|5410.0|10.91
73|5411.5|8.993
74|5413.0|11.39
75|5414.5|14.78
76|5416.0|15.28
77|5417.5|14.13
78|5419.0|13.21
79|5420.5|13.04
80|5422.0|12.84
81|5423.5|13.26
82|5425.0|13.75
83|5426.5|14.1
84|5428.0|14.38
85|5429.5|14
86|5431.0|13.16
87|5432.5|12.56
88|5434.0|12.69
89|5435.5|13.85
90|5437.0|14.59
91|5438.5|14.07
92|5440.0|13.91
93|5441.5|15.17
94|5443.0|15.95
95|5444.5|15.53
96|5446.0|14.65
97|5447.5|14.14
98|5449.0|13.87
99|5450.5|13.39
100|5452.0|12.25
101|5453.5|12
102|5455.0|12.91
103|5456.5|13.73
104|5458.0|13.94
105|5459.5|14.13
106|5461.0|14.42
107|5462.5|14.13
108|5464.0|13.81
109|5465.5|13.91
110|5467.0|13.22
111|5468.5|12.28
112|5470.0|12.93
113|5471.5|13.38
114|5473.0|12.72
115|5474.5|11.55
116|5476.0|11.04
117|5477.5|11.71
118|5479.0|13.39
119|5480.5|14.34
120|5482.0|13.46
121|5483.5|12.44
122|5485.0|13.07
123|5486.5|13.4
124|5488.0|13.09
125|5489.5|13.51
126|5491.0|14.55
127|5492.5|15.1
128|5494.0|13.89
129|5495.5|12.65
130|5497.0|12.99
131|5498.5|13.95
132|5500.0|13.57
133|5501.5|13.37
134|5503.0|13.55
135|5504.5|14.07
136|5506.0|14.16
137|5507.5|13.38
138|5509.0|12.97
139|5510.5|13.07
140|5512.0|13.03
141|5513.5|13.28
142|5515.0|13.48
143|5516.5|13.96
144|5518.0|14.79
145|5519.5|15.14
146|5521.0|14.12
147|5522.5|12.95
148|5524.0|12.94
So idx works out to 2.48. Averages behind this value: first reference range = 12.9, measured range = 12.9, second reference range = 14.9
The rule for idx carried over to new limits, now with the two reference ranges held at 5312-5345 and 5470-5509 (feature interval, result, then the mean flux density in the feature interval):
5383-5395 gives 0.1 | 12.8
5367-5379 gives -0.9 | 13.8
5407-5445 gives -1.3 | 13.5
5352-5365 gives -1.2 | 13.9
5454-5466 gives -0.6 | 13.8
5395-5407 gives -0.7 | 13.7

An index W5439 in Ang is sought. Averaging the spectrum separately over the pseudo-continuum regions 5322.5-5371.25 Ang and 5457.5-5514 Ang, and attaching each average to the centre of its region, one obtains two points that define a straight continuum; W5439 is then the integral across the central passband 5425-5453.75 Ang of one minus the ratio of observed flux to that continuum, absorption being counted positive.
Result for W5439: -1.7 Ang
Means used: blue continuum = 12.8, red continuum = 13.4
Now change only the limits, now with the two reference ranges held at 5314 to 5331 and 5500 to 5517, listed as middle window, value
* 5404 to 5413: 0.8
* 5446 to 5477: 0.1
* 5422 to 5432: -0.5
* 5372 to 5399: -1.5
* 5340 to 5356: -0.2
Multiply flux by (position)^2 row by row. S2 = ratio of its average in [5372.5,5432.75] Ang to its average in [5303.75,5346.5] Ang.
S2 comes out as 1.1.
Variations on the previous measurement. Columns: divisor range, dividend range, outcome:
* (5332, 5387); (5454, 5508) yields 1.04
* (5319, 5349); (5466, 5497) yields 1.11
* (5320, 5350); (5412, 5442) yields 1.13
